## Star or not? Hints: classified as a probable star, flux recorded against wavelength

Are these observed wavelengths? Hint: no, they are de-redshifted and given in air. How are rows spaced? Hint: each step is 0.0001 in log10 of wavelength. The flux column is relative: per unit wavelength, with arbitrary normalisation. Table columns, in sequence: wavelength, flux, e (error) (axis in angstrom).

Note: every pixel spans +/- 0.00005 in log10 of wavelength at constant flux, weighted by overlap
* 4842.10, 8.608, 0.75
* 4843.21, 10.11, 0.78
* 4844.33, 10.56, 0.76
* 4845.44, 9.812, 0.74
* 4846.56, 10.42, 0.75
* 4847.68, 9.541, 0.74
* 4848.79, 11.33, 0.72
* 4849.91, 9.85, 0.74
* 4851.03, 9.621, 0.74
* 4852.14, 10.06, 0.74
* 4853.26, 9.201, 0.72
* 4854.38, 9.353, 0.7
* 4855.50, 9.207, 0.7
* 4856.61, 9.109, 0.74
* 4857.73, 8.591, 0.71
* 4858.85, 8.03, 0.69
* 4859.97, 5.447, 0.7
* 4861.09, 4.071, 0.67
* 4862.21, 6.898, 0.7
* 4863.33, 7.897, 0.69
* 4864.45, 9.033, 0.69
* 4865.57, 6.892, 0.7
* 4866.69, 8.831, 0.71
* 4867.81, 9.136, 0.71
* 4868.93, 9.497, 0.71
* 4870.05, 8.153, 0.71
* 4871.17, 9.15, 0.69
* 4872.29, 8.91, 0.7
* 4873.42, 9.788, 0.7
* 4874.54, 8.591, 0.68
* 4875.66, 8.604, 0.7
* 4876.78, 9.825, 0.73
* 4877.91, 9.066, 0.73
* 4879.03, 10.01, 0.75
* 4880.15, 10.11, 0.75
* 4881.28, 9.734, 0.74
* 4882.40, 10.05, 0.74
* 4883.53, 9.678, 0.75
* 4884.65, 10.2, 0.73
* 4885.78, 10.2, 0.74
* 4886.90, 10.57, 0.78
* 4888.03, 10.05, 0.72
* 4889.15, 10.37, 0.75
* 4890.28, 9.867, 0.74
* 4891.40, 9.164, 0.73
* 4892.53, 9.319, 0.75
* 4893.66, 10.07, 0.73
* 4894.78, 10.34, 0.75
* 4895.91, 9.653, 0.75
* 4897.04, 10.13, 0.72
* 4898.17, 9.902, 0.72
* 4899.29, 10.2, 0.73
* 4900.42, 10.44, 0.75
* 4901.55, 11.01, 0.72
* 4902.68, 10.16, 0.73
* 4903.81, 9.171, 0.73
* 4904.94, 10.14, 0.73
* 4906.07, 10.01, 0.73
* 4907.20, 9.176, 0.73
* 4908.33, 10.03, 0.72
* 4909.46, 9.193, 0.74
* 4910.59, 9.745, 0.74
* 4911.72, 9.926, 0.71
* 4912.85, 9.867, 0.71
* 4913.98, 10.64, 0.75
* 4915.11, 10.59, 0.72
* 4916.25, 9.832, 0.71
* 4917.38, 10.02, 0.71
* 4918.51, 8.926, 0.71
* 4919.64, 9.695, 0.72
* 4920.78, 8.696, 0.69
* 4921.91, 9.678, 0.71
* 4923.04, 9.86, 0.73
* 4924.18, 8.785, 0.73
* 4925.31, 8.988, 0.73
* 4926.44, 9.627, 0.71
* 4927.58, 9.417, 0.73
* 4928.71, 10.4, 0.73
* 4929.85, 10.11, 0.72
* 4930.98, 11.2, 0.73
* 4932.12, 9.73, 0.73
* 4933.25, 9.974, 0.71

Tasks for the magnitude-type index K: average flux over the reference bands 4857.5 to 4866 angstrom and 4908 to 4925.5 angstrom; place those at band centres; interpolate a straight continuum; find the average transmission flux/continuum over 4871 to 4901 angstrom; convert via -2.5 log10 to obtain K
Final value -0.193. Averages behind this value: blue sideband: 7.05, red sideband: 9.66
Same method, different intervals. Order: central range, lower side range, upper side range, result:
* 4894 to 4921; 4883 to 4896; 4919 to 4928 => -0.03 mag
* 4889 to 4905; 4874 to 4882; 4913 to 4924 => -0.04 mag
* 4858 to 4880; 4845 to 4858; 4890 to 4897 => 0.17 mag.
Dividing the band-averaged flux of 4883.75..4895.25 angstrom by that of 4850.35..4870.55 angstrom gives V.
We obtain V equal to 1.21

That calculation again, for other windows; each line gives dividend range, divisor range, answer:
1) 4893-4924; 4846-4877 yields 1.13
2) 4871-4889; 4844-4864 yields 1.10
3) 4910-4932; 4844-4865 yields 1.11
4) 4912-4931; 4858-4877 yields 1.20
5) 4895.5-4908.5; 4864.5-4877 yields 1.13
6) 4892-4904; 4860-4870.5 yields 1.31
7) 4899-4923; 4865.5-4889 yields 1.04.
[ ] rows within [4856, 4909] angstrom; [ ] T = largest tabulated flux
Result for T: 11.01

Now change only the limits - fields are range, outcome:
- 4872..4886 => 10.2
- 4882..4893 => 10.57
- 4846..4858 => 11.33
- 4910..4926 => 10.64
